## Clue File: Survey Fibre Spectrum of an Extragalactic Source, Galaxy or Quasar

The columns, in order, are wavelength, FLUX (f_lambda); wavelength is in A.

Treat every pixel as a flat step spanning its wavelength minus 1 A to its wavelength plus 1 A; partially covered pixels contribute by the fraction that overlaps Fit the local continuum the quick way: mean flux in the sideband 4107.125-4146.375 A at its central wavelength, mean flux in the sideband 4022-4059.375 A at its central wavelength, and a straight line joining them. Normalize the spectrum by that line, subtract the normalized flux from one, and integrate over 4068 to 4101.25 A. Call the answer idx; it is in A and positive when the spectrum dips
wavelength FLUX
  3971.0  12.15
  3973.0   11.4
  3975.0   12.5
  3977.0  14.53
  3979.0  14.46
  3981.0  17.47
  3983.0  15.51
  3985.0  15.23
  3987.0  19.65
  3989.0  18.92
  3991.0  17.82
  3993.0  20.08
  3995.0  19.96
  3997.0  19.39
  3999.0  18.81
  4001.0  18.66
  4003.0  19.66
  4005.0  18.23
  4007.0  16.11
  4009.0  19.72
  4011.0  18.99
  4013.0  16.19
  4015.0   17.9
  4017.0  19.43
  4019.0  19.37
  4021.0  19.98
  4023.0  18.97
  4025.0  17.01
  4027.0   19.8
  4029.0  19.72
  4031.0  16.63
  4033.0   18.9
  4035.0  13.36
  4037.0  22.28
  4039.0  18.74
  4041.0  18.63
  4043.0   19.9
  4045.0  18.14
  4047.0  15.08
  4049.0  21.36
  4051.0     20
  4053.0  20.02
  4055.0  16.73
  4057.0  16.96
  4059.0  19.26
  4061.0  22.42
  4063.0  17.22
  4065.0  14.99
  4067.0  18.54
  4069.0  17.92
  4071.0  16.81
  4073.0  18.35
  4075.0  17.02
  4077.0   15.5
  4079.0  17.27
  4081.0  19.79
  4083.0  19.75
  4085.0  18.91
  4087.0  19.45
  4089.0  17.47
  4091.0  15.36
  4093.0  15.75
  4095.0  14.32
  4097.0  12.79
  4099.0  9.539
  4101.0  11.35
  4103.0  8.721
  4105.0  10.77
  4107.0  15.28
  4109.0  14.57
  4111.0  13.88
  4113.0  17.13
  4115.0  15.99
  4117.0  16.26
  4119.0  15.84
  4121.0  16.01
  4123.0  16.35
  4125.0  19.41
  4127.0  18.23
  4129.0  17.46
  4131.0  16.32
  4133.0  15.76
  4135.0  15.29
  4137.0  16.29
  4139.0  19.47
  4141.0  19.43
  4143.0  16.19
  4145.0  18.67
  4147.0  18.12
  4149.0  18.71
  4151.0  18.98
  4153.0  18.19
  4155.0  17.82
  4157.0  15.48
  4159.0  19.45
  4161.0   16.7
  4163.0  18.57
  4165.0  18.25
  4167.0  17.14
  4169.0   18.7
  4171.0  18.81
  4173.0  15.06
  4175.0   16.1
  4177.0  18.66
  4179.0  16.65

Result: 2.2 A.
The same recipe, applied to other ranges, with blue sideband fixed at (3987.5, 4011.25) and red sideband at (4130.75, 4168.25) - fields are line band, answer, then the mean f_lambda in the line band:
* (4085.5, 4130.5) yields 7.11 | 15.1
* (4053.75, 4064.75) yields 0.05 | 18.3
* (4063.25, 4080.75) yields 1.06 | 17.2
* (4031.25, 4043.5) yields 0.07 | 18.5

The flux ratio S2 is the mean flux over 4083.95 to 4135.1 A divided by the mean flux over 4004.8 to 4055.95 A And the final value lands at 0.83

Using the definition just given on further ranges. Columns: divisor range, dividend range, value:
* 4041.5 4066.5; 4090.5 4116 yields 0.73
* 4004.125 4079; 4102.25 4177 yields 0.92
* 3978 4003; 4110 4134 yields 0.92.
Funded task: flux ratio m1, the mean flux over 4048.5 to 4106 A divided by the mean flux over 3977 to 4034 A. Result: 0.9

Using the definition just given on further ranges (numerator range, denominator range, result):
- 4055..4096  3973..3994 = 1.08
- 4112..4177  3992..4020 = 0.93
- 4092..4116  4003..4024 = 0.72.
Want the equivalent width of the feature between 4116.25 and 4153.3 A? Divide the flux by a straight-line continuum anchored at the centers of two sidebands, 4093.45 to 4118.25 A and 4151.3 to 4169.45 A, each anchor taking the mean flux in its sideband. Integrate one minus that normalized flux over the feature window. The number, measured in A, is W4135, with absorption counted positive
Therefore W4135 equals -3.9 A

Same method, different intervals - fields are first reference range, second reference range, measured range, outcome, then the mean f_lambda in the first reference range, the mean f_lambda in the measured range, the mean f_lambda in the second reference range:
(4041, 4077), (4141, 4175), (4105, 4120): 2.29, 18.2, 15.2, 17.8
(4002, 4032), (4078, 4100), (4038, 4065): -1.80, 18.5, 18.7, 16.4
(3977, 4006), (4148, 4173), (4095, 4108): 4.58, 18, 11.6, 17.9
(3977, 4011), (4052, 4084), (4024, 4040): -0.24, 18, 18.3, 18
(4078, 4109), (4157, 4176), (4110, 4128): -0.70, 15.1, 16.6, 17.5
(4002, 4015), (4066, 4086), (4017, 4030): -0.77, 18.1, 19.2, 18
